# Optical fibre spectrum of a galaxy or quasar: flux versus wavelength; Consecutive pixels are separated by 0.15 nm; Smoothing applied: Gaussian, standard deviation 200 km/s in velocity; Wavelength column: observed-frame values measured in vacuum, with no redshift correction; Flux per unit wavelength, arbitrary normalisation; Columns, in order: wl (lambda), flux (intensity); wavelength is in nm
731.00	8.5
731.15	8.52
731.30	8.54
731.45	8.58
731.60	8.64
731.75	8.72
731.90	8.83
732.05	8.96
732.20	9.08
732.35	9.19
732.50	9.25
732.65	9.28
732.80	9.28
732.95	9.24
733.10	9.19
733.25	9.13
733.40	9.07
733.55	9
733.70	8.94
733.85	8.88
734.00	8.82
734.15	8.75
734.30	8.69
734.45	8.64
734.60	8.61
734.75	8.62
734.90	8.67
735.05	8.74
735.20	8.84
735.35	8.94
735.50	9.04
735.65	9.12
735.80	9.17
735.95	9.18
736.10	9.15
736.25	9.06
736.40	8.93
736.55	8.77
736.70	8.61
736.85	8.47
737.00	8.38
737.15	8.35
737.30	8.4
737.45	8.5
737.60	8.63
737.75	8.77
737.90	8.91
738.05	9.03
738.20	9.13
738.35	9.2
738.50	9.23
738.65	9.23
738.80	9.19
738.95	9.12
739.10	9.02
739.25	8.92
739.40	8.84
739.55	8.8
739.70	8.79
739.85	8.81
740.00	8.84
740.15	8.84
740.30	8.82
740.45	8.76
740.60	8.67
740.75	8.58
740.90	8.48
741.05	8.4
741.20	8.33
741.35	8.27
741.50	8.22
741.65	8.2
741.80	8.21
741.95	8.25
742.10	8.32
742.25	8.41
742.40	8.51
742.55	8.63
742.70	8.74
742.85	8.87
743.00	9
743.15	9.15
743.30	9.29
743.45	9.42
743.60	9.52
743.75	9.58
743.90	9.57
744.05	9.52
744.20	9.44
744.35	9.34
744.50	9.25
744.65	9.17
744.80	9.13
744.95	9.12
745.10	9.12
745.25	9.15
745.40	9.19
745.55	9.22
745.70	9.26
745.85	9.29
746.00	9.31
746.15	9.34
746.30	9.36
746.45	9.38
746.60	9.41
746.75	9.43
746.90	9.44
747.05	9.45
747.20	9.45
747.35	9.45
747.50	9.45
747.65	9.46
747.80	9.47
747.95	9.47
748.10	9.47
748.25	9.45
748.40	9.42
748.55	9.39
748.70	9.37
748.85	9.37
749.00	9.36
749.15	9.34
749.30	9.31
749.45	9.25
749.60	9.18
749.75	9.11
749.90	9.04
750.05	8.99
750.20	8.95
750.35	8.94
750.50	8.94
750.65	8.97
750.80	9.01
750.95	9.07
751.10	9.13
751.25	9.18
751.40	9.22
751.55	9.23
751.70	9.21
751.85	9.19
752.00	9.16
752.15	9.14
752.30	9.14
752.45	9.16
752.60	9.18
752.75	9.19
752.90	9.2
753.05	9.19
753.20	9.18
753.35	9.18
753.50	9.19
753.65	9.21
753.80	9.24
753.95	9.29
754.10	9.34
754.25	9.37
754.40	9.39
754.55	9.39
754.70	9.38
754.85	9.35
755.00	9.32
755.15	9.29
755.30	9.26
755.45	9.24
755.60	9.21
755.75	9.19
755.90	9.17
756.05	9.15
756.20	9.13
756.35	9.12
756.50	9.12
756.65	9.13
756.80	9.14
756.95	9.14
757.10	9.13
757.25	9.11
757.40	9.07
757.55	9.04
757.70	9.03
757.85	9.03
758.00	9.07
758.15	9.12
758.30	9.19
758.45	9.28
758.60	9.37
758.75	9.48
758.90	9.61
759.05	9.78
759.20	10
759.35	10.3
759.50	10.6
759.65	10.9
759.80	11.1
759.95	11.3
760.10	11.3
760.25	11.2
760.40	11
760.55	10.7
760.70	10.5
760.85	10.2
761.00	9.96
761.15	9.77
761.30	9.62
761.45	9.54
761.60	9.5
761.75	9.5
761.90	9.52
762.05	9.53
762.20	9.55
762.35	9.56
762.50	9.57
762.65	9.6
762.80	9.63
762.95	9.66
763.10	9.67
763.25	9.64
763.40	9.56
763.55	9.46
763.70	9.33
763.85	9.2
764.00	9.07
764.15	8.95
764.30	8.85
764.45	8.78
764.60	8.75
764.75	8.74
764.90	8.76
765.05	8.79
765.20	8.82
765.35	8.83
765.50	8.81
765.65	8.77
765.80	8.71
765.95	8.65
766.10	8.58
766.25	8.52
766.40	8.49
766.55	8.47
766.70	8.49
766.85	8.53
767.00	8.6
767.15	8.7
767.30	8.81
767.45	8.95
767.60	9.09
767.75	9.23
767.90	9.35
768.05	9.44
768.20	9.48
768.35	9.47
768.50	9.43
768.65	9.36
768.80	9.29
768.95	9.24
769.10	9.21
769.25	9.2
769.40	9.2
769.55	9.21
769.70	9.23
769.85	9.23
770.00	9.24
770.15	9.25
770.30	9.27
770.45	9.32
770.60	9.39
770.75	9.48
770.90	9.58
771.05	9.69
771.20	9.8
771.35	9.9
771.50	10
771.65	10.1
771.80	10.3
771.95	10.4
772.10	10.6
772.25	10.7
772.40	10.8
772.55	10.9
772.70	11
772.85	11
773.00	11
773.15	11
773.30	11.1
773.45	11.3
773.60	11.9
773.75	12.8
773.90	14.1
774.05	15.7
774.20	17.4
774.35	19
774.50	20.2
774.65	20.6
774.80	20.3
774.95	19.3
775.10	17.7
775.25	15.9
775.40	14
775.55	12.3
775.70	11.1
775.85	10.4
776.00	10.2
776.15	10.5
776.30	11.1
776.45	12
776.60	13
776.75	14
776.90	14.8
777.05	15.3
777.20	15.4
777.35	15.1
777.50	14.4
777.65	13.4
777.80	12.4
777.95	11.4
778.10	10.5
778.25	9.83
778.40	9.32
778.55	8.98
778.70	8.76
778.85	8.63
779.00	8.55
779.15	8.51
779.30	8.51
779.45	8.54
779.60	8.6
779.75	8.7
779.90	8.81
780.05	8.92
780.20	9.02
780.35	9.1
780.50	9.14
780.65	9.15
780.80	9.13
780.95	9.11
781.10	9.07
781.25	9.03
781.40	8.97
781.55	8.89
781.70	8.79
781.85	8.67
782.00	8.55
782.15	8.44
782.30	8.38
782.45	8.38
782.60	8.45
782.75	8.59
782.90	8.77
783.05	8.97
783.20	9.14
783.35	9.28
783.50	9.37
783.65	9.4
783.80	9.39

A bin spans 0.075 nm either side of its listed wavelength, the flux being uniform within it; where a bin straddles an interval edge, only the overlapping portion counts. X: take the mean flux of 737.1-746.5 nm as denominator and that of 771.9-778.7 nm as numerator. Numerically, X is 1.5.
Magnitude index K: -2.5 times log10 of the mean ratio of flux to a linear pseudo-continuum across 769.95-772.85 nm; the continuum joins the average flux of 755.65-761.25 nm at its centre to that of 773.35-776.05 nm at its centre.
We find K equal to 0.37 mag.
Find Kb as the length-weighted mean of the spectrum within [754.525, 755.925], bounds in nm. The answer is 9.28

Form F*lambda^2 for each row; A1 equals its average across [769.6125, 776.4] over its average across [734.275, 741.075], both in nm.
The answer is 1.52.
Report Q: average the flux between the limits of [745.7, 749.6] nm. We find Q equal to 9.39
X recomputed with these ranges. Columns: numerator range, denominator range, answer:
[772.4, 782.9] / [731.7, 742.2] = 1.31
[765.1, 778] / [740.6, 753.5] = 1.23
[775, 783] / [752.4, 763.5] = 1.10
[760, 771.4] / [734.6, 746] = 1.05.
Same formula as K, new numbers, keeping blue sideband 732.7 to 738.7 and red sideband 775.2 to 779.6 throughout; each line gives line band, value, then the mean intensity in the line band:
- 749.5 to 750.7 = 0.09 mag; 9.02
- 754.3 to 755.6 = 0.09 mag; 9.32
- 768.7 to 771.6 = 0.18 mag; 9.41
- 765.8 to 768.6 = 0.22 mag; 8.9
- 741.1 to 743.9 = 0.07 mag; 8.74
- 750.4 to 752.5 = 0.09 mag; 9.12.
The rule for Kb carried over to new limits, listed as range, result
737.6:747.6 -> 9.01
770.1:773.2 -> 10.2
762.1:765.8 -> 9.17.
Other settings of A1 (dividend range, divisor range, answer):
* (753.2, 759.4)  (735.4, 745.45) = 1.09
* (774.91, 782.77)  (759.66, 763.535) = 1.11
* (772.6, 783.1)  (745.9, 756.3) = 1.33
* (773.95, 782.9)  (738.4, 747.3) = 1.40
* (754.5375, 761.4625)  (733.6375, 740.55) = 1.16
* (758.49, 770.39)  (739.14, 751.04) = 1.09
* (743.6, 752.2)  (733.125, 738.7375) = 1.08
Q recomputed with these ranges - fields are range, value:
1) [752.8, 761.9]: 9.58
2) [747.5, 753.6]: 9.21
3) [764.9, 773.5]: 9.48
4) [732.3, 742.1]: 8.82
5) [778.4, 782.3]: 8.82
